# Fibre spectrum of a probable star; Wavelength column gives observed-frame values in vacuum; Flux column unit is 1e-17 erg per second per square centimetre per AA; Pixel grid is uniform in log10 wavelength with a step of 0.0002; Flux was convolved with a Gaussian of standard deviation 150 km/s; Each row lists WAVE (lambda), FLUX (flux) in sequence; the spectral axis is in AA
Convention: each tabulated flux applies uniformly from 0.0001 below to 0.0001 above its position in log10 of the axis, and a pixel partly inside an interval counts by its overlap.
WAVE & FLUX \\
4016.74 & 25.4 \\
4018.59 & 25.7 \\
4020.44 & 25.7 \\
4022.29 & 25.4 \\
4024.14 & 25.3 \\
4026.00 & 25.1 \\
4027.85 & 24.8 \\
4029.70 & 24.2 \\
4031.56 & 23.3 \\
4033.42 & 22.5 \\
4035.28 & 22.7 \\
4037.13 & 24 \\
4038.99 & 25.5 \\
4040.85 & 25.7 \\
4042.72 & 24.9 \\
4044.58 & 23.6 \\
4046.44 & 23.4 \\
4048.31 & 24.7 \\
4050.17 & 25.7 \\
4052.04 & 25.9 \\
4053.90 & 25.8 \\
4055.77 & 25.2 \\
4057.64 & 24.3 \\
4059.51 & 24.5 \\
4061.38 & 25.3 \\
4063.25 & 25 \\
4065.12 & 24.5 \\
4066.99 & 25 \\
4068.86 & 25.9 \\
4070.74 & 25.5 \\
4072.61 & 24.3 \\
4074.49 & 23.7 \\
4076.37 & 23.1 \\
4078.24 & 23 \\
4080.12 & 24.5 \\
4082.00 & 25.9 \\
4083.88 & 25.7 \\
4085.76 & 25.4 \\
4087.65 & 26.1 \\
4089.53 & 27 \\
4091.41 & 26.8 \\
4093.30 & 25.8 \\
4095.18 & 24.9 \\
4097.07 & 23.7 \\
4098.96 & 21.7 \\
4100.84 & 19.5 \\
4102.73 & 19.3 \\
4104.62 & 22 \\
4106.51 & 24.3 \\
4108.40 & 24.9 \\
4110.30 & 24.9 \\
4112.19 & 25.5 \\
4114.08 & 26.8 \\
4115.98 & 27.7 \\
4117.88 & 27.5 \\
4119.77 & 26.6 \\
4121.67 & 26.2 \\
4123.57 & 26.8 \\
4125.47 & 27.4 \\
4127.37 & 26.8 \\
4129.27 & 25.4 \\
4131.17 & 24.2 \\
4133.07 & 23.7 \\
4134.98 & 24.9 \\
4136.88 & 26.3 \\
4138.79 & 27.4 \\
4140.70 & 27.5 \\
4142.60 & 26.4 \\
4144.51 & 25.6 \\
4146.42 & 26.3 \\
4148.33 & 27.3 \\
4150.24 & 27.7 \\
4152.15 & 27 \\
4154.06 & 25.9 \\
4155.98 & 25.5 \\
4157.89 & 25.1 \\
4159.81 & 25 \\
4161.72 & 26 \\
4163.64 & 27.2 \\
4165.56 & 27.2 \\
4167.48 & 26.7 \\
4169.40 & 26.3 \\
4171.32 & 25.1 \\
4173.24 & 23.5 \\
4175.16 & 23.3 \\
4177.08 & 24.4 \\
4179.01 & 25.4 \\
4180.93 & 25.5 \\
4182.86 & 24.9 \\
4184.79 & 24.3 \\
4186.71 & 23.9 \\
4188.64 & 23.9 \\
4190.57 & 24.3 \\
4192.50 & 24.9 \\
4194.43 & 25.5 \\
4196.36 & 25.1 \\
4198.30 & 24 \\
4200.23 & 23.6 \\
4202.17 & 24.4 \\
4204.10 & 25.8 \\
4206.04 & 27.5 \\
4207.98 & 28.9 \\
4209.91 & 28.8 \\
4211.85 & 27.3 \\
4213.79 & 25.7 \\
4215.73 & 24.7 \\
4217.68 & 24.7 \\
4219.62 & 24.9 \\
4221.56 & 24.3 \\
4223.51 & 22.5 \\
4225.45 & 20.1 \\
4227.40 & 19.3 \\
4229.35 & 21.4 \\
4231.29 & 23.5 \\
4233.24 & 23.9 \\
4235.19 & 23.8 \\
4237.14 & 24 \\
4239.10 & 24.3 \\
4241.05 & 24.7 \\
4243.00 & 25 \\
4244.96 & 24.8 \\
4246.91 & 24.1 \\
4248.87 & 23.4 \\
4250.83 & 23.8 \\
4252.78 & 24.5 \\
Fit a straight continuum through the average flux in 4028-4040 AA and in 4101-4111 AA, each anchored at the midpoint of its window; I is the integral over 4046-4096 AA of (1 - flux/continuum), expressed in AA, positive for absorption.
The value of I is -4.0 AA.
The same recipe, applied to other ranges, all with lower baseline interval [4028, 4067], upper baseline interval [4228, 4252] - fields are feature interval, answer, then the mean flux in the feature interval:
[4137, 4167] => -2.9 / 26.5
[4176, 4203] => -0.6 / 24.6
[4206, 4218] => -1.5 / 26.9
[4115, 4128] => -1.5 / 27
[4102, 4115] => 0.2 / 24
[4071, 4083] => 0.1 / 24.2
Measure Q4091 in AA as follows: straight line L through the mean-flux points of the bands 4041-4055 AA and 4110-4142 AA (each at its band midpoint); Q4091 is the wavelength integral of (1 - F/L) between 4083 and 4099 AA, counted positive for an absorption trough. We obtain 0.1 AA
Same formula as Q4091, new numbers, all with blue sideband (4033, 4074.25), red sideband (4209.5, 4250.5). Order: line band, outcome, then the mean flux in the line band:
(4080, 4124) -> -0.8 AA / 25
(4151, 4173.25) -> -1.6 AA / 26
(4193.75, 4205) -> -0.3 AA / 24.7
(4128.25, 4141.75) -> -0.7 AA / 25.6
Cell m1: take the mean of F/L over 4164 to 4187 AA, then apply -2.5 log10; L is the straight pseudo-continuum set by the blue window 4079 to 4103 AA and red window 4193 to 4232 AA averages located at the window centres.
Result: -0.02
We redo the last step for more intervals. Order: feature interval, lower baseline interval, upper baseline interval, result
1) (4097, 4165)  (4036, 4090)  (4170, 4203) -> -0.03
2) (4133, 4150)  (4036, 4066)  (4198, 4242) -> -0.07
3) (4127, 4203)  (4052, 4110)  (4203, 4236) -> -0.04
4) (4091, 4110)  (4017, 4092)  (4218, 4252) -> 0.06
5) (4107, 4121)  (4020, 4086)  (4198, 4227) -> -0.06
